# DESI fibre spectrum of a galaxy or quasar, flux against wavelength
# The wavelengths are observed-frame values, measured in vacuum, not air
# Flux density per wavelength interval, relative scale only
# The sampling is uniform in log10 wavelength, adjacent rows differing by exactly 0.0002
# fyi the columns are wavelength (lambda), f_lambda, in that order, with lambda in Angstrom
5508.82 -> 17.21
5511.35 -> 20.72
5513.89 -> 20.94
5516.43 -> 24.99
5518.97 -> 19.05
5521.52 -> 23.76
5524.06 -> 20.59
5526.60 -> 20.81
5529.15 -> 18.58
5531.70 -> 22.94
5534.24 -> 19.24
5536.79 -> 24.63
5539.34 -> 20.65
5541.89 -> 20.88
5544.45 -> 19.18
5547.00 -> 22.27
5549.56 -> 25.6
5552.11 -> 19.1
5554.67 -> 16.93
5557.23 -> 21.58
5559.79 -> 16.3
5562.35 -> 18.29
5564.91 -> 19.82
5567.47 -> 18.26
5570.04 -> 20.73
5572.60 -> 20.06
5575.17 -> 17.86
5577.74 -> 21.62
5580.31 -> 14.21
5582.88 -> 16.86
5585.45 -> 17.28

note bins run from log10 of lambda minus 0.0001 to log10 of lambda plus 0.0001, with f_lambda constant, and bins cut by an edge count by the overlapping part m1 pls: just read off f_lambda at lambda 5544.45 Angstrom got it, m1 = 19.18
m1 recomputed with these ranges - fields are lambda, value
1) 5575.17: 17.86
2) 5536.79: 24.63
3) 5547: 22.27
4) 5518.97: 19.05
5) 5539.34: 20.65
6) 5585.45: 17.28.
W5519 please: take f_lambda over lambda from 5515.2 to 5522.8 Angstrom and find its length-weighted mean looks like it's 22.6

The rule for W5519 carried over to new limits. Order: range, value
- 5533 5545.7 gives 20.9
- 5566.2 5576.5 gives 19.2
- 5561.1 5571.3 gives 19.3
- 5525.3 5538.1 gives 21.2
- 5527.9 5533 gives 20.8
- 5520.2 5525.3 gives 22.1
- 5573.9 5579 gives 19.7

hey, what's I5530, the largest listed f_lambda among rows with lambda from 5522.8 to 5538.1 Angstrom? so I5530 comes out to 24.63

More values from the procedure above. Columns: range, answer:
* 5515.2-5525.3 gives 24.99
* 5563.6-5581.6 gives 21.62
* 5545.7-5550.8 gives 25.6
